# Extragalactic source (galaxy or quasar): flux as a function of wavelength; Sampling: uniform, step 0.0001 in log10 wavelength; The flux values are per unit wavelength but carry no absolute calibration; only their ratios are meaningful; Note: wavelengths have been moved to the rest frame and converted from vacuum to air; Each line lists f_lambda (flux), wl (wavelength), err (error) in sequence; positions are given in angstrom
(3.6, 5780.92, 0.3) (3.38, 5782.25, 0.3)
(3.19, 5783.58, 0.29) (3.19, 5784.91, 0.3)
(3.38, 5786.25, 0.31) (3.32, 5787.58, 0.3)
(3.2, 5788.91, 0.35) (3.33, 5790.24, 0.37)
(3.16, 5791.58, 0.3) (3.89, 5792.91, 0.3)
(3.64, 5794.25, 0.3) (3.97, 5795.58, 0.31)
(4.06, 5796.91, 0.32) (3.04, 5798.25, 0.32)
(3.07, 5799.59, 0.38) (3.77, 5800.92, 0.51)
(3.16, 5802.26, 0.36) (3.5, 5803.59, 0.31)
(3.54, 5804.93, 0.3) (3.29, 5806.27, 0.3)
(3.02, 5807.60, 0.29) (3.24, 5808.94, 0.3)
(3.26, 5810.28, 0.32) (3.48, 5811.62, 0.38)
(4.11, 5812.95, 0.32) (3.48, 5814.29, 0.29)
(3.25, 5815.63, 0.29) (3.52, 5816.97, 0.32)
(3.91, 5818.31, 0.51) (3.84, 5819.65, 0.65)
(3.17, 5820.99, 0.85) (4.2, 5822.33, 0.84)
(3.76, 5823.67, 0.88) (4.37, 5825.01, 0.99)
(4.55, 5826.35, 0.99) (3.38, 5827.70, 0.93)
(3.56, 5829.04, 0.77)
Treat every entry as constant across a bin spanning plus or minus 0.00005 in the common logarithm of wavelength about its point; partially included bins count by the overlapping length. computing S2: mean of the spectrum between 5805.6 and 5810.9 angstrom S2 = 3.2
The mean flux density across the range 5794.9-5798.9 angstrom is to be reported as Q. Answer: 3.7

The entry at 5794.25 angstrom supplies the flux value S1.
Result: 3.64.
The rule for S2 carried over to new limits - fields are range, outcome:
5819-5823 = 3.74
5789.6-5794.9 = 3.5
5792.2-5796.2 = 3.83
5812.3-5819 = 3.65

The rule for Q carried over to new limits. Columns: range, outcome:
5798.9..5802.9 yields 3.33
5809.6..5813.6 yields 3.62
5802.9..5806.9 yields 3.44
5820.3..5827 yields 4.01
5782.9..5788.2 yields 3.27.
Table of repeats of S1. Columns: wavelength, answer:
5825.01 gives 4.37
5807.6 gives 3.02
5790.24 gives 3.33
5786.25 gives 3.38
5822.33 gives 4.2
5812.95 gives 4.11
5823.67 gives 3.76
